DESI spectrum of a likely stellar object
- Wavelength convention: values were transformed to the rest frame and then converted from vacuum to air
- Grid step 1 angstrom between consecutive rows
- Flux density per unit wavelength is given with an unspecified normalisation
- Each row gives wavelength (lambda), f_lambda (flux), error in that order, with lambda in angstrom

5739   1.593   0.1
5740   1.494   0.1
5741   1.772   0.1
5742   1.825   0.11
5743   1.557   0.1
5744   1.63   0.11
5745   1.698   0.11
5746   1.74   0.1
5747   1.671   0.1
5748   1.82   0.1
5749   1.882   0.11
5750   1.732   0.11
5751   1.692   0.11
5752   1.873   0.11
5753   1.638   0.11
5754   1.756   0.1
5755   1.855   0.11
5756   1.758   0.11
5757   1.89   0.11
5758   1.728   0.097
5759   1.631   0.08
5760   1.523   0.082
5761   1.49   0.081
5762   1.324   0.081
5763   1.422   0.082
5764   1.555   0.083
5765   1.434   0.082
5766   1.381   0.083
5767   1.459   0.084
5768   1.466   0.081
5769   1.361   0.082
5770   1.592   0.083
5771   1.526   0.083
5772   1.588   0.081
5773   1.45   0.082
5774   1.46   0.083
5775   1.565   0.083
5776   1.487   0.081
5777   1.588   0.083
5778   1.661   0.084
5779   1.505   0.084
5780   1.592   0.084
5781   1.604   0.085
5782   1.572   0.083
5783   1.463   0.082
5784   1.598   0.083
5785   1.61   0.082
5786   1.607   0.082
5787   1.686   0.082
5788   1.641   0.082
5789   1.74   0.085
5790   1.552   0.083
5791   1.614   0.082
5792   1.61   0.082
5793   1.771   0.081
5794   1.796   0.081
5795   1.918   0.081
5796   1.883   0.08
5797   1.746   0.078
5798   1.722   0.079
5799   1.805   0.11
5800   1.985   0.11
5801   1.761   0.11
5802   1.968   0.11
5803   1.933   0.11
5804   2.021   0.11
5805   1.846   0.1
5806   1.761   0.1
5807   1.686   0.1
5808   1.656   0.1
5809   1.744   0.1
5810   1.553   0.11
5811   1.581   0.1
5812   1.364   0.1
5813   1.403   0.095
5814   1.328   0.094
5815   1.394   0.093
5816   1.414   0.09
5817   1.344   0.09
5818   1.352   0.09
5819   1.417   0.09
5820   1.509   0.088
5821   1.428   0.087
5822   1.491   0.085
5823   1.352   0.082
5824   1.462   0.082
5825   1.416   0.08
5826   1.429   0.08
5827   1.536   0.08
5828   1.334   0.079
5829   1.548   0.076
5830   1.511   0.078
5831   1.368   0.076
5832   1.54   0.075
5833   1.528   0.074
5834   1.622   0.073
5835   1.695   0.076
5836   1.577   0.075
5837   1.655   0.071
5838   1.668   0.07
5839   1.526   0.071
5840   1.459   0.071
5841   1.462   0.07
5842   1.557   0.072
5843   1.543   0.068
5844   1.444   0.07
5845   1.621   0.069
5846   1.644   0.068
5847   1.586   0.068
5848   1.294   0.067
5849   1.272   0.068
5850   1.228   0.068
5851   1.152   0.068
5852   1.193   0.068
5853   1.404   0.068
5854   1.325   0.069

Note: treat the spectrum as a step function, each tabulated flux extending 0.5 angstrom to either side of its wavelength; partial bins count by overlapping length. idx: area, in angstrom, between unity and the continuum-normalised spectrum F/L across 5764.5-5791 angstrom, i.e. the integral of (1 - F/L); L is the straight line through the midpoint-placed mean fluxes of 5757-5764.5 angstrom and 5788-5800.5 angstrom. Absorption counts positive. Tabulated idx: 1.7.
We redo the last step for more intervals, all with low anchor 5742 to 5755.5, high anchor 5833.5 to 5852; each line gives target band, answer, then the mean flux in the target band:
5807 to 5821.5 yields 0.89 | 1.47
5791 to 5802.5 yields -1.39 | 1.81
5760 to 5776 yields 2.02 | 1.47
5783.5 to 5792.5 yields 0.03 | 1.63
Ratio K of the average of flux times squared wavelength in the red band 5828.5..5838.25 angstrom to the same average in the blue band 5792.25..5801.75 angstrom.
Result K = 0.87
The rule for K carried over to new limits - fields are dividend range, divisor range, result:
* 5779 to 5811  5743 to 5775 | 1.08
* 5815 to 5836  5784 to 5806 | 0.84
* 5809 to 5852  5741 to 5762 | 0.88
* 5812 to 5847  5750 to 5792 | 0.96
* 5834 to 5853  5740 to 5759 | 0.88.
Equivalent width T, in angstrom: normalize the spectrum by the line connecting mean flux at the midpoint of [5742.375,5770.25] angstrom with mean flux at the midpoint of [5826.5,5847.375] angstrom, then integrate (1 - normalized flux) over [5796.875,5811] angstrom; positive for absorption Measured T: -1.9 angstrom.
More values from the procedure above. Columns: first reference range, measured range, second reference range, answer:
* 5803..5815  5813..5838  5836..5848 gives 1.9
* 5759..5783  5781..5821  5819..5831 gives -4.6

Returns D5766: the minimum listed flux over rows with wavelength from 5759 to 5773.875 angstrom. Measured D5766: 1.324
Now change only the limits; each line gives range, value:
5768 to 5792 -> 1.361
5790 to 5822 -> 1.328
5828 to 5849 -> 1.272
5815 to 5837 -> 1.334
